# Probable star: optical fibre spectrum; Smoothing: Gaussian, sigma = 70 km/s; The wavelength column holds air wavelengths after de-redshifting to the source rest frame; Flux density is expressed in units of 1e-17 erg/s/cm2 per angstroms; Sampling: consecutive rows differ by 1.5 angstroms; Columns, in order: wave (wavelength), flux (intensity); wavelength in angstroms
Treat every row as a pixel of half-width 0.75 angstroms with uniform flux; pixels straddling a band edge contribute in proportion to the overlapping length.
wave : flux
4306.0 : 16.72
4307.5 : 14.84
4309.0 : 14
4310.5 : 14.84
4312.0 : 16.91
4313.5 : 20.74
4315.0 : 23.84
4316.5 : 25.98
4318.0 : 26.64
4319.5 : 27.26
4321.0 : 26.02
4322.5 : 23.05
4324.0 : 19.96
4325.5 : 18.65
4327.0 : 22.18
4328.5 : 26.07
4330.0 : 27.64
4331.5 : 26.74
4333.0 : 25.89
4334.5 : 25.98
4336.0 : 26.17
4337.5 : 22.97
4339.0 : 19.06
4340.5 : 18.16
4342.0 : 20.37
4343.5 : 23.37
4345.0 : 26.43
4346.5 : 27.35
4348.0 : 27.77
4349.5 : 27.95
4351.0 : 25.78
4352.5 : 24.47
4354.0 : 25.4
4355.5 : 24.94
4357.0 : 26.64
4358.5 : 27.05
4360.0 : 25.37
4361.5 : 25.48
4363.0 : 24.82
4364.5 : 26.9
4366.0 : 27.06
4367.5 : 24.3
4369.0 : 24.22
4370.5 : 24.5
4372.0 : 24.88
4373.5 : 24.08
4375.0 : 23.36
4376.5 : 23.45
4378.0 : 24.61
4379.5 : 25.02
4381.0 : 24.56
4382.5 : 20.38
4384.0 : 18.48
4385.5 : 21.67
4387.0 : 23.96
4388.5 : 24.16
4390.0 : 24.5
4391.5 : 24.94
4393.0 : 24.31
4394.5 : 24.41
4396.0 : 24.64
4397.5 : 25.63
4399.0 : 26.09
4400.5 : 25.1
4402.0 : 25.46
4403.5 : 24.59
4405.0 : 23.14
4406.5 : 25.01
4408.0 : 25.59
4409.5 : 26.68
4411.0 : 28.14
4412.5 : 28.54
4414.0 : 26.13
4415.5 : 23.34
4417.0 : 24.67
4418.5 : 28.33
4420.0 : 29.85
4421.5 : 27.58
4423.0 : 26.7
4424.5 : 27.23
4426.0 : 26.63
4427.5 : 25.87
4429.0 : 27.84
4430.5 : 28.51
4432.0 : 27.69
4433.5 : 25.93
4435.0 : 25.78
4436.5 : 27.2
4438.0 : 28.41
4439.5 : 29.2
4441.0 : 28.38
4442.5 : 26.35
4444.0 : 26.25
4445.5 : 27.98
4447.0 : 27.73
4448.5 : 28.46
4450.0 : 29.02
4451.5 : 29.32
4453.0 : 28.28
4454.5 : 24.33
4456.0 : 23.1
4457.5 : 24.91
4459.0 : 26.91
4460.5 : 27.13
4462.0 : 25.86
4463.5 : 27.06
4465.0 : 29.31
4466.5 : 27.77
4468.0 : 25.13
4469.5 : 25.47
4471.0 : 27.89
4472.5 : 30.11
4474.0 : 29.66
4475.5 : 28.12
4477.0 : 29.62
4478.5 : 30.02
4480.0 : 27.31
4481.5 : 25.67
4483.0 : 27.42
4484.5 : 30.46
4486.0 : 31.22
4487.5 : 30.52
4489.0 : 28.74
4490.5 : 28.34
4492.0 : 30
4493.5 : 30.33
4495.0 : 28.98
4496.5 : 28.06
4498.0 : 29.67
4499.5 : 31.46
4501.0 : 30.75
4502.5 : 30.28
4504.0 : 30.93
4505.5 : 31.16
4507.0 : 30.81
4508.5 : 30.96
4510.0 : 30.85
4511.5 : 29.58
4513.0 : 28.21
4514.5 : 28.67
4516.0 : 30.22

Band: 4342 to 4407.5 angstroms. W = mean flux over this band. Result 24.7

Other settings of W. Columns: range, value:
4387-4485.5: 26.8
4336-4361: 24.6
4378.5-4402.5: 23.9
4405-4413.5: 26.5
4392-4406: 24.8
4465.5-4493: 28.5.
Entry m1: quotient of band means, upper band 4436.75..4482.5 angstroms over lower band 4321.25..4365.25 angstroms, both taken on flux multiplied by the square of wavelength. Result 1.2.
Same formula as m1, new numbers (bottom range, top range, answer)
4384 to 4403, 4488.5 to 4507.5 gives 1.29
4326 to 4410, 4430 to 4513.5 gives 1.21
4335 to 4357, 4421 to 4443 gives 1.16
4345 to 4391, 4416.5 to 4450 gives 1.14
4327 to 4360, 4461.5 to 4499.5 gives 1.22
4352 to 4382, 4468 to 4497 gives 1.21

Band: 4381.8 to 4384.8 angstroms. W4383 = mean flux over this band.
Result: 19.5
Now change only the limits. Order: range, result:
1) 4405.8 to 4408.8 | 25.3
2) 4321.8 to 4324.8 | 21.4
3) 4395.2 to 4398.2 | 25.1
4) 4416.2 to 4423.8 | 27.4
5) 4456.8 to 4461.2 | 26.3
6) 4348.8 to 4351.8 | 26.8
